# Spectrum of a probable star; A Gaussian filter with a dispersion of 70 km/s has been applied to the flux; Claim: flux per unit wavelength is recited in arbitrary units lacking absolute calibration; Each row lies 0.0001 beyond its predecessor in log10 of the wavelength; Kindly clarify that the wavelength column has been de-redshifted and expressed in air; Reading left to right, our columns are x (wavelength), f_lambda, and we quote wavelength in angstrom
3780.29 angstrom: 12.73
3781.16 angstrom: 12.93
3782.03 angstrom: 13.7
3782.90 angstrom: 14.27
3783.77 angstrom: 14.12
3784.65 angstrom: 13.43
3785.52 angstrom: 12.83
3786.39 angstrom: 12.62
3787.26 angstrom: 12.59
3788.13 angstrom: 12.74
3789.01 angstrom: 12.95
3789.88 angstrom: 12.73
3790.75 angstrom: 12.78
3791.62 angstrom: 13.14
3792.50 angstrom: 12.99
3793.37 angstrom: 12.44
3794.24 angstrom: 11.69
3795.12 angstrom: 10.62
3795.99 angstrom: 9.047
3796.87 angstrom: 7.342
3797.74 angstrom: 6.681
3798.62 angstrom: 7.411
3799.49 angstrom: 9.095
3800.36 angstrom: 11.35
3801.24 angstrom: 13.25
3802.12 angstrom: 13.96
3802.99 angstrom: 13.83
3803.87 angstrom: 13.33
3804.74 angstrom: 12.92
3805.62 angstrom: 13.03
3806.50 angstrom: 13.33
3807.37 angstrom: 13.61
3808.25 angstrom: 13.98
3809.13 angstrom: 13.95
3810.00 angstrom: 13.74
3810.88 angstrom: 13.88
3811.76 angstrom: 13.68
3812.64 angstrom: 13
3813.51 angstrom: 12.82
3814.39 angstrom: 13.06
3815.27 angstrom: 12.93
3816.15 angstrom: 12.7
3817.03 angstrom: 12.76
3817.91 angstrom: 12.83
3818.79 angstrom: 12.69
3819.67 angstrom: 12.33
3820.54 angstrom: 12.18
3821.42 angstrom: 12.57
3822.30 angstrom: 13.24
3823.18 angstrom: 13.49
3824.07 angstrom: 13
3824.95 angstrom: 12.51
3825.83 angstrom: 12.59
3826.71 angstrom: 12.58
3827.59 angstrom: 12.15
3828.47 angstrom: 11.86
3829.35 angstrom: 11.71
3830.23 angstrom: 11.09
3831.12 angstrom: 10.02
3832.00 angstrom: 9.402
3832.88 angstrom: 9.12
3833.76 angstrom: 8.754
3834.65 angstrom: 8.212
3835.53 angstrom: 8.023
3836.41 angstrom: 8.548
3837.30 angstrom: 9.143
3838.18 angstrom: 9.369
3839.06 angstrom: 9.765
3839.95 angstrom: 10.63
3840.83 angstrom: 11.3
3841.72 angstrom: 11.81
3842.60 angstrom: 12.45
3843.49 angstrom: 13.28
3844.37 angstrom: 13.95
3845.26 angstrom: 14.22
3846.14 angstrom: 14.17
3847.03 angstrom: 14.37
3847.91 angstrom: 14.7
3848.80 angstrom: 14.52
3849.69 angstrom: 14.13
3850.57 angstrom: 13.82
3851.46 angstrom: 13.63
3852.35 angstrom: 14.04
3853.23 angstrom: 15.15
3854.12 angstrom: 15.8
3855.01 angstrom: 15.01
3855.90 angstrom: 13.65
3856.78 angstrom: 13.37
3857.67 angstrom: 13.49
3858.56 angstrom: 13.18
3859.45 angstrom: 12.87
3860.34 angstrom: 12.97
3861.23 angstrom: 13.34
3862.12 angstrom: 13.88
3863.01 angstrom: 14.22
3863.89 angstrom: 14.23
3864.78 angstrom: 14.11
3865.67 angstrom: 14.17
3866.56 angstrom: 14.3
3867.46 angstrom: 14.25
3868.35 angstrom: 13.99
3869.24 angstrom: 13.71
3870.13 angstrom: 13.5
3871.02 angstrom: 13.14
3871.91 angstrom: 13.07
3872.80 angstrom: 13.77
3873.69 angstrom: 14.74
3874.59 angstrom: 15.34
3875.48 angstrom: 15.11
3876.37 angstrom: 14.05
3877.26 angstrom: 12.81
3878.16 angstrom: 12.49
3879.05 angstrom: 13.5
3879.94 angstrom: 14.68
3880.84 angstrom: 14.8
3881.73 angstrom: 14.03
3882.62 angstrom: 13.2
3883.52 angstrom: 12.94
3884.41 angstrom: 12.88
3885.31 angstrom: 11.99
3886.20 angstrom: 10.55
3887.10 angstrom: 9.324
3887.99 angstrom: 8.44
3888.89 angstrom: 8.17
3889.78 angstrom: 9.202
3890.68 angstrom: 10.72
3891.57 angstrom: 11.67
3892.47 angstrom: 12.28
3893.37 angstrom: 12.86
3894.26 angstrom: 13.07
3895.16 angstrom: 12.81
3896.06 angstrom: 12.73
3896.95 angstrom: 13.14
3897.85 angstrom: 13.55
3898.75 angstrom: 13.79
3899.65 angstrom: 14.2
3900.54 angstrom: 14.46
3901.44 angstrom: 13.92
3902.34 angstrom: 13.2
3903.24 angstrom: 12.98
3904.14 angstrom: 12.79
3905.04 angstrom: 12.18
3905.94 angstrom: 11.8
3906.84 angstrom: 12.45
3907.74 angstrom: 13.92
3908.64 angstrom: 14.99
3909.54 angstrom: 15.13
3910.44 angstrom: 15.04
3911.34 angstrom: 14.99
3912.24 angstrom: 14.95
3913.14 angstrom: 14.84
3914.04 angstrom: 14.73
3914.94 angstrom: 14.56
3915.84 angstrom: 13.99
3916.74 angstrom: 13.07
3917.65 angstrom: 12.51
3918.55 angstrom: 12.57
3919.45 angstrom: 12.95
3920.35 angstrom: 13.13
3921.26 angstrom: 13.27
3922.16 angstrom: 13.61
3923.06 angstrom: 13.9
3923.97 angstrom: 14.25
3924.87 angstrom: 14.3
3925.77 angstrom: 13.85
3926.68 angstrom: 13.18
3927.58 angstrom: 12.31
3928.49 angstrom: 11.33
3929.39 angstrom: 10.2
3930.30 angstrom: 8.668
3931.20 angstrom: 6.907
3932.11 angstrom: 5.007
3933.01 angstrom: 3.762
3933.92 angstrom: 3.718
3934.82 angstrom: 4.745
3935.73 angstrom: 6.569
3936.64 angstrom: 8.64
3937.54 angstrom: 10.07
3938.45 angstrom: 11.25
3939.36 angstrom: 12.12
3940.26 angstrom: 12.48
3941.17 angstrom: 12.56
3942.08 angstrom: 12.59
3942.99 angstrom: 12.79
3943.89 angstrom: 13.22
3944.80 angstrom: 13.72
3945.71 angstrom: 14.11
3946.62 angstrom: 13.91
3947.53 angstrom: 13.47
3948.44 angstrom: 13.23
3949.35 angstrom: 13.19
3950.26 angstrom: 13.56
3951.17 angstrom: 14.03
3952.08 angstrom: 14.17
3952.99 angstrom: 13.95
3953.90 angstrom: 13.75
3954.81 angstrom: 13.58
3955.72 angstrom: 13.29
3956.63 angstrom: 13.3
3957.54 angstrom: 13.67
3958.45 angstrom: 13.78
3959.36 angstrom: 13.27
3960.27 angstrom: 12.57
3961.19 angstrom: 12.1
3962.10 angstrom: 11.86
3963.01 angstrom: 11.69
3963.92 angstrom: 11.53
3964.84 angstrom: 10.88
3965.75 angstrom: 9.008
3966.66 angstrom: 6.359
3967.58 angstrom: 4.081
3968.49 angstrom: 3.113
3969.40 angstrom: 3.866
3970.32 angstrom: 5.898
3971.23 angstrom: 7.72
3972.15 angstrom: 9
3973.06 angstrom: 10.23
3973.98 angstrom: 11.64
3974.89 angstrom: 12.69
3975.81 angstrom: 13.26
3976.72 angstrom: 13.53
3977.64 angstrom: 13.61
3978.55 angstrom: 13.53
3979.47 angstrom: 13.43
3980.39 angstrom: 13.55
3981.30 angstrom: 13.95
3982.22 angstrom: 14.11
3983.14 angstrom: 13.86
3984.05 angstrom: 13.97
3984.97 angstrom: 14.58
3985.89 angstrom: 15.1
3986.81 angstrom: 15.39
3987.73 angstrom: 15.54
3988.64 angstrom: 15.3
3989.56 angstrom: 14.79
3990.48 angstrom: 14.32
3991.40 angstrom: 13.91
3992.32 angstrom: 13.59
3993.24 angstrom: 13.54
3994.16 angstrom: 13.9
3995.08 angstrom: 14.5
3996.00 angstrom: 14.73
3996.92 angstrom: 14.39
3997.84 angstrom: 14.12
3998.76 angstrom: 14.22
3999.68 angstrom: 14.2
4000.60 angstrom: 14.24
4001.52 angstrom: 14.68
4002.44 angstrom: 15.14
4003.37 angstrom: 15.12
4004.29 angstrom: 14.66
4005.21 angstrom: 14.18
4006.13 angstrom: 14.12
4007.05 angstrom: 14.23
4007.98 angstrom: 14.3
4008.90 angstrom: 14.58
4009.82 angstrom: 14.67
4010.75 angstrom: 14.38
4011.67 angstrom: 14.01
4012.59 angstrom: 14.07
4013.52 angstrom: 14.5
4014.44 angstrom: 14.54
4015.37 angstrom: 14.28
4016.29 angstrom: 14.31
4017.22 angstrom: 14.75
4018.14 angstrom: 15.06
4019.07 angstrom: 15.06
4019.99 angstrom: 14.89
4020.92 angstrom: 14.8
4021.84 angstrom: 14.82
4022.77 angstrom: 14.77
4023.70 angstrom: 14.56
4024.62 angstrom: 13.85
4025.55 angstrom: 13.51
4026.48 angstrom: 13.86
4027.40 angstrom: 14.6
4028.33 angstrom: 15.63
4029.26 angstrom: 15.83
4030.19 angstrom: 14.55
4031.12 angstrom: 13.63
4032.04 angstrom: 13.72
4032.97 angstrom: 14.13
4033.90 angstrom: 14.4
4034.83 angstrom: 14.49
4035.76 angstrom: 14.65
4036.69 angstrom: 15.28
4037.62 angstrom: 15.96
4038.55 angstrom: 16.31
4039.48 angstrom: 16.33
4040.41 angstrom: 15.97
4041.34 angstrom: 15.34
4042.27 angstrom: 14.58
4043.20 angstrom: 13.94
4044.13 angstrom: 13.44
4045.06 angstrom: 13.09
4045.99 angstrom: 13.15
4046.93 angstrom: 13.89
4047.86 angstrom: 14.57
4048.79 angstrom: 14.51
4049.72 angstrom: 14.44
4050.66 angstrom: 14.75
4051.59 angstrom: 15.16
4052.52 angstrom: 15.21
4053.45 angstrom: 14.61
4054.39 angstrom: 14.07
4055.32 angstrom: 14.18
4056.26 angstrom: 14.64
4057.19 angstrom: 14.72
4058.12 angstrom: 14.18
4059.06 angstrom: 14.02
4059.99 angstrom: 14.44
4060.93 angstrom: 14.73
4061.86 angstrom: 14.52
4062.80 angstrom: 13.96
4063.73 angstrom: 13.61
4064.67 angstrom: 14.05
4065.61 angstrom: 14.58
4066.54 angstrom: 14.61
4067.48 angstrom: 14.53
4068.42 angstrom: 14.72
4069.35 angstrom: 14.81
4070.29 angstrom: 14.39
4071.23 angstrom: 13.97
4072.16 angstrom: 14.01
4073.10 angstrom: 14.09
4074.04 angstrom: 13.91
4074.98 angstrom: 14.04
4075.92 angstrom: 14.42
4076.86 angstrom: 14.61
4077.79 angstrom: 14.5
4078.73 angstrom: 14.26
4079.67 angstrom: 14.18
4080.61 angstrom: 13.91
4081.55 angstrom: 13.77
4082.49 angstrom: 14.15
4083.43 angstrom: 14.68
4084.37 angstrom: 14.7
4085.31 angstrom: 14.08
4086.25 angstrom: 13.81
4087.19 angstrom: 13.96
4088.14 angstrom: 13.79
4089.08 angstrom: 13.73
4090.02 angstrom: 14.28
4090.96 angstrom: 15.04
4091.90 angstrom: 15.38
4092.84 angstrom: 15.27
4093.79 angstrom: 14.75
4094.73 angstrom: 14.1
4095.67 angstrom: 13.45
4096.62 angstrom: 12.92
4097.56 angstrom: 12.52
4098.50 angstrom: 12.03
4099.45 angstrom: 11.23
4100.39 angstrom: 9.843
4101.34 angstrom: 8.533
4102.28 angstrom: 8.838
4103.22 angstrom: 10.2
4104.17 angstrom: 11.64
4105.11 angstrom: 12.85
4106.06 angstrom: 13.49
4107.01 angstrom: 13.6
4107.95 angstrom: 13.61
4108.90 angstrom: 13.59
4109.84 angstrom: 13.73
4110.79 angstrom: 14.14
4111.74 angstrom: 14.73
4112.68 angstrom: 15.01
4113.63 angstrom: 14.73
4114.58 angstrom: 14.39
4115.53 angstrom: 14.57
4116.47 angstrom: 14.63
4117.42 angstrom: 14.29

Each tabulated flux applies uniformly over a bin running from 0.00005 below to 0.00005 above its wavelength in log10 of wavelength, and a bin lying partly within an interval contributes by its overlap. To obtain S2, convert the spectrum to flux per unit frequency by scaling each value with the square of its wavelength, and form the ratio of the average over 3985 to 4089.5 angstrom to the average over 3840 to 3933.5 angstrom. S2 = 1.2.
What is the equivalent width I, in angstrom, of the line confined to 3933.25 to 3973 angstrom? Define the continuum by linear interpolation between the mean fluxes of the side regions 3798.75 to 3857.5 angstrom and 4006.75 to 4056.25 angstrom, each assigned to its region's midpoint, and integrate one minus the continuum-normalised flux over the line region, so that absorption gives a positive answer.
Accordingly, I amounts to 8.1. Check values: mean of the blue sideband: 12.5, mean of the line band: 10.9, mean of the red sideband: 14.6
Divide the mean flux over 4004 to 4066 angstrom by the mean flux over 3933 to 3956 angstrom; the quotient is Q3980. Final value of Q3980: 1.2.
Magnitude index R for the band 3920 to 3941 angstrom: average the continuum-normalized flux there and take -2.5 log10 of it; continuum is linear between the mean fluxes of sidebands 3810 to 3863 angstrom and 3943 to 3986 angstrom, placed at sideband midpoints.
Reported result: 0.18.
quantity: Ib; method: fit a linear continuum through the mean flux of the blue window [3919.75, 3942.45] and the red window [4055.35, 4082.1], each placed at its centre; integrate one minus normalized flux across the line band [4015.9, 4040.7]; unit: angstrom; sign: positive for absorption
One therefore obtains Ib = -3.0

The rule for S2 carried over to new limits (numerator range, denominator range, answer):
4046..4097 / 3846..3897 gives 1.19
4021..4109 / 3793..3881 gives 1.24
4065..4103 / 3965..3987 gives 1.31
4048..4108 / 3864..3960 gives 1.19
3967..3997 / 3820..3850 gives 1.14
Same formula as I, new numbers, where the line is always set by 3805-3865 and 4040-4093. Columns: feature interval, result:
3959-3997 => 4.5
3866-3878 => -1.0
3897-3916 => -1.1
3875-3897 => 1.2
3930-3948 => 4.5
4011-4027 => -0.5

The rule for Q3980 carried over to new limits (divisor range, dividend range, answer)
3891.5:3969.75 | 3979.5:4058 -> 1.20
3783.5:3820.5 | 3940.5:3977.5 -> 0.94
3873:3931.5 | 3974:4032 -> 1.11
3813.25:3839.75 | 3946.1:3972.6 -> 0.98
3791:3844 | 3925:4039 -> 1.10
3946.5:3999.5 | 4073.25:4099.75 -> 1.12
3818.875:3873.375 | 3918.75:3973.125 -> 0.87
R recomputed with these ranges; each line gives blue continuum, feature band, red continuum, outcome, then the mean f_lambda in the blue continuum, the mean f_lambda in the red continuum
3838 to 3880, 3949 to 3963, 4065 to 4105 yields 0.02 mag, 13.6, 13.6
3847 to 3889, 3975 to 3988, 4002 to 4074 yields 0.01 mag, 13.5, 14.5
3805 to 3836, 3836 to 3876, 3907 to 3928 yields -0.05 mag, 12.2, 13.9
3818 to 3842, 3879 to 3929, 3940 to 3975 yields -0.15 mag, 11.1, 11.5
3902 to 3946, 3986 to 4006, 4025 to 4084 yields -0.09 mag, 12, 14.5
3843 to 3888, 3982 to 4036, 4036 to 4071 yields -0.01 mag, 13.7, 14.6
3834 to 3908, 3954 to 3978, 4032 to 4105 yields 0.25 mag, 12.9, 14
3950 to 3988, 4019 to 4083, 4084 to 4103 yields -0.14 mag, 11.9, 13.1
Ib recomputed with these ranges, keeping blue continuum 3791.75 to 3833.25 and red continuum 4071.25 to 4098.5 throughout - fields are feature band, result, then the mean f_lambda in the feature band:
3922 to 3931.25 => 0.5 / 12.2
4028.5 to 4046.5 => -1.2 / 14.7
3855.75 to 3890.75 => -1.5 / 13.1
